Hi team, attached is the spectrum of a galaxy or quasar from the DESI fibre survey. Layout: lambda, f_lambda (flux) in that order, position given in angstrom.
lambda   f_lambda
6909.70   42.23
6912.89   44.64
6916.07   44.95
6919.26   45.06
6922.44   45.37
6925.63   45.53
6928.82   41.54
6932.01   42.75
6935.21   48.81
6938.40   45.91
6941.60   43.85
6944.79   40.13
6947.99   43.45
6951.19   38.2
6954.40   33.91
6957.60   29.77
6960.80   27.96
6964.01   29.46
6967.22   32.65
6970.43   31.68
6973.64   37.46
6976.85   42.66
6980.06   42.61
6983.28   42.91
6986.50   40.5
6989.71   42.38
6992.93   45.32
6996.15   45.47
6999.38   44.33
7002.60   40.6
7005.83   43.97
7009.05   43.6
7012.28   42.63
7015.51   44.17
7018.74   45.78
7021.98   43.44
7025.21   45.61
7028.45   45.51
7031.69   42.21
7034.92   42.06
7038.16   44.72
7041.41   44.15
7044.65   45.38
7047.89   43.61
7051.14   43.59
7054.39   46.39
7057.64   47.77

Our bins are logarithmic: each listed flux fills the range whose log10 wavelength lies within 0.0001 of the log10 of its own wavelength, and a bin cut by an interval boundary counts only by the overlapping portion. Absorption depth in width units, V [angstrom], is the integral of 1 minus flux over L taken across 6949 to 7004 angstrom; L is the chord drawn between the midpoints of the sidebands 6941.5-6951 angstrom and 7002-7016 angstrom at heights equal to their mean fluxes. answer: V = 5.46 angstrom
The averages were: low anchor 41.7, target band 38.2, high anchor 43.1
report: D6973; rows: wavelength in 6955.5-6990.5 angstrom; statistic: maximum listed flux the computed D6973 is 42.91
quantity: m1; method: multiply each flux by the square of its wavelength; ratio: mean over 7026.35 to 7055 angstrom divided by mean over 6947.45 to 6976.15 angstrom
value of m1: 1.34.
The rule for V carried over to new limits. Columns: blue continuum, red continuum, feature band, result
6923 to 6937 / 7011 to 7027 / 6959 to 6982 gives 4.9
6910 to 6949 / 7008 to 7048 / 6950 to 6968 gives 5.0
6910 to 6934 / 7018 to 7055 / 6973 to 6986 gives 0.8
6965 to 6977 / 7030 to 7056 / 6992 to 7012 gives -2.5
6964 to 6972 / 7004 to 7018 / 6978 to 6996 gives -2.9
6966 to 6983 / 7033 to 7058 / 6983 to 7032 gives -3.3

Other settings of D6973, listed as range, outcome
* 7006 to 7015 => 43.6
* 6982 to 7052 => 45.78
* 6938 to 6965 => 45.91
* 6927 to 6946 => 48.81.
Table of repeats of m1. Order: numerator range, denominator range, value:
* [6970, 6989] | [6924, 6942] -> 0.91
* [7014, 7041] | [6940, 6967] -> 1.27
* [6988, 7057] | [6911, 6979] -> 1.13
